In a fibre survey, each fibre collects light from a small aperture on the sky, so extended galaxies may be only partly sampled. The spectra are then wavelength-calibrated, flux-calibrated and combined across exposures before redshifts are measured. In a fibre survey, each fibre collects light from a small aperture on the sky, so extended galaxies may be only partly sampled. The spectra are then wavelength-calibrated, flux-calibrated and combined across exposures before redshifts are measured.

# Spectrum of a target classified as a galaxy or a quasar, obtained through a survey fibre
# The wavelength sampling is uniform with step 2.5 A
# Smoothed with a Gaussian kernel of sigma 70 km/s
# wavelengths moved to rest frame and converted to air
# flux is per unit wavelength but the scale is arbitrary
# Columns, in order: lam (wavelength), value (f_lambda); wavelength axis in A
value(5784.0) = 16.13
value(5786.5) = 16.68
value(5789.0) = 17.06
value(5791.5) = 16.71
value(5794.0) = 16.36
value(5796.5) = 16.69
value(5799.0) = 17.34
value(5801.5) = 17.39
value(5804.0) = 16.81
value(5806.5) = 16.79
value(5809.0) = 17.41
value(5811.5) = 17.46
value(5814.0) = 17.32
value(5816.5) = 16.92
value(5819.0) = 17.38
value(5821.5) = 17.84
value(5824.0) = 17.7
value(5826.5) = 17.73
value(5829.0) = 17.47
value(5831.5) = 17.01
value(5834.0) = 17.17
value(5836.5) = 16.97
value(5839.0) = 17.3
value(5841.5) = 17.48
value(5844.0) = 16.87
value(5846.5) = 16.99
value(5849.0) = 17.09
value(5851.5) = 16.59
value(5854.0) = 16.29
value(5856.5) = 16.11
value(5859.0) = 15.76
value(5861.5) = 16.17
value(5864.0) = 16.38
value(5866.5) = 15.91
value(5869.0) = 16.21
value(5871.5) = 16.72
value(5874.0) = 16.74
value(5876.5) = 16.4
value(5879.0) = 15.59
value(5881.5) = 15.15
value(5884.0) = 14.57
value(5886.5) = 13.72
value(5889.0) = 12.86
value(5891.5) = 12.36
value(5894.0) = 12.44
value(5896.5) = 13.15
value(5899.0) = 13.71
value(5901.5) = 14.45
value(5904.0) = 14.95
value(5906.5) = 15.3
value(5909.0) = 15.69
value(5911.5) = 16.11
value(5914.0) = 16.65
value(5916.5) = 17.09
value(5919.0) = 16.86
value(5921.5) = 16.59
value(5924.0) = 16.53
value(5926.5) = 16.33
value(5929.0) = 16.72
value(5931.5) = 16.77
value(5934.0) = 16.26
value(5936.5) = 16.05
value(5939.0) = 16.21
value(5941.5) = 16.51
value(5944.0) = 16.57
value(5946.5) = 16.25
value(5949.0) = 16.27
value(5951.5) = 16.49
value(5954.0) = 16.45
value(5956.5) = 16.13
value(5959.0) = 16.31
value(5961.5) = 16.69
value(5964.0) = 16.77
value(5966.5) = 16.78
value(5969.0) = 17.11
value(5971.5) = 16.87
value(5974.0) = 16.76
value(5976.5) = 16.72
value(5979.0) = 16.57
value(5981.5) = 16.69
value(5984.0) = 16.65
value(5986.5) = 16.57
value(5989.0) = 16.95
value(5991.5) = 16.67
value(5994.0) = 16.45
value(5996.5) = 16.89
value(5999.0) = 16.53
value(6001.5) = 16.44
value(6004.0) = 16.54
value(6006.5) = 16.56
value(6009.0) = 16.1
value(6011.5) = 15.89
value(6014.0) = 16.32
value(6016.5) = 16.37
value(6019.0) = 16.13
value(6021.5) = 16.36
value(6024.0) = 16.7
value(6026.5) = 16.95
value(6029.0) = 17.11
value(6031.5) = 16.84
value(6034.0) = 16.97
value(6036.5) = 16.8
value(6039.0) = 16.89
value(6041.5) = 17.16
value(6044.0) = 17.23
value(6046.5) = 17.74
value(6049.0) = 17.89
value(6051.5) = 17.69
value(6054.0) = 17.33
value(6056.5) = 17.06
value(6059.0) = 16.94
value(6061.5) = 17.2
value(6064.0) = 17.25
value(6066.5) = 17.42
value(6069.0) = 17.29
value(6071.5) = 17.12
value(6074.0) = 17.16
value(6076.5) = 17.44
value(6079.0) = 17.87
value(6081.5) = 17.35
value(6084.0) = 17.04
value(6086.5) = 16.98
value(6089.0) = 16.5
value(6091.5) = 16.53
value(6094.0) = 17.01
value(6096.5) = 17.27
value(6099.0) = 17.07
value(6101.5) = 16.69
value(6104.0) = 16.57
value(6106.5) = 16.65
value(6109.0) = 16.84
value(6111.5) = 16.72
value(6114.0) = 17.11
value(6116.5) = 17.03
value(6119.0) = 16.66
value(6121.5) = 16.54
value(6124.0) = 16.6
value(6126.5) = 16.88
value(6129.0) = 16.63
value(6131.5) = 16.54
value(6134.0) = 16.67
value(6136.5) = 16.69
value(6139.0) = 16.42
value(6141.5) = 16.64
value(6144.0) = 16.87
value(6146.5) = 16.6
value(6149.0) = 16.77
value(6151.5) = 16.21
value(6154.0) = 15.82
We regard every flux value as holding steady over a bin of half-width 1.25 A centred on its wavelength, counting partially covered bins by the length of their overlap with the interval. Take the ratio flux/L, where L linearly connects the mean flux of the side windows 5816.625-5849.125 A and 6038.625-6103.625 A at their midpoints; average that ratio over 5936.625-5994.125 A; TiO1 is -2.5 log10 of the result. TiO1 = 0.043 mag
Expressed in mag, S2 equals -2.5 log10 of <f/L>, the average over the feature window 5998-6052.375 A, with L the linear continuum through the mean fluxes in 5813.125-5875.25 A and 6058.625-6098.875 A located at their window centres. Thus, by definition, 0.02 mag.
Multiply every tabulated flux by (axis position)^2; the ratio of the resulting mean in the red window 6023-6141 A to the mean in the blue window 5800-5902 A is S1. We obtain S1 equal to 1.14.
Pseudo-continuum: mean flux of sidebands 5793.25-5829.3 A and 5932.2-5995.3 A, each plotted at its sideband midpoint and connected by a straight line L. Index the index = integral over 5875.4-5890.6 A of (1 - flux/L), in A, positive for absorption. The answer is 2.0 A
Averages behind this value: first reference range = 17.2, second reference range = 16.6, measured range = 14.6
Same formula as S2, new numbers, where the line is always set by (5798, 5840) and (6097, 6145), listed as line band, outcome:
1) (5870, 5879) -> 0.047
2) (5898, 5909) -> 0.163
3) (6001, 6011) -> 0.038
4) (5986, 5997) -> 0.018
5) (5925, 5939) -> 0.044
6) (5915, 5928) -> 0.027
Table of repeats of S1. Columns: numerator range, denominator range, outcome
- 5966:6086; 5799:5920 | 1.11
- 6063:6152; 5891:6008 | 1.10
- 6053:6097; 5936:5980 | 1.08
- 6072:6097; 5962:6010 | 1.06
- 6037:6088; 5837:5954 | 1.15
